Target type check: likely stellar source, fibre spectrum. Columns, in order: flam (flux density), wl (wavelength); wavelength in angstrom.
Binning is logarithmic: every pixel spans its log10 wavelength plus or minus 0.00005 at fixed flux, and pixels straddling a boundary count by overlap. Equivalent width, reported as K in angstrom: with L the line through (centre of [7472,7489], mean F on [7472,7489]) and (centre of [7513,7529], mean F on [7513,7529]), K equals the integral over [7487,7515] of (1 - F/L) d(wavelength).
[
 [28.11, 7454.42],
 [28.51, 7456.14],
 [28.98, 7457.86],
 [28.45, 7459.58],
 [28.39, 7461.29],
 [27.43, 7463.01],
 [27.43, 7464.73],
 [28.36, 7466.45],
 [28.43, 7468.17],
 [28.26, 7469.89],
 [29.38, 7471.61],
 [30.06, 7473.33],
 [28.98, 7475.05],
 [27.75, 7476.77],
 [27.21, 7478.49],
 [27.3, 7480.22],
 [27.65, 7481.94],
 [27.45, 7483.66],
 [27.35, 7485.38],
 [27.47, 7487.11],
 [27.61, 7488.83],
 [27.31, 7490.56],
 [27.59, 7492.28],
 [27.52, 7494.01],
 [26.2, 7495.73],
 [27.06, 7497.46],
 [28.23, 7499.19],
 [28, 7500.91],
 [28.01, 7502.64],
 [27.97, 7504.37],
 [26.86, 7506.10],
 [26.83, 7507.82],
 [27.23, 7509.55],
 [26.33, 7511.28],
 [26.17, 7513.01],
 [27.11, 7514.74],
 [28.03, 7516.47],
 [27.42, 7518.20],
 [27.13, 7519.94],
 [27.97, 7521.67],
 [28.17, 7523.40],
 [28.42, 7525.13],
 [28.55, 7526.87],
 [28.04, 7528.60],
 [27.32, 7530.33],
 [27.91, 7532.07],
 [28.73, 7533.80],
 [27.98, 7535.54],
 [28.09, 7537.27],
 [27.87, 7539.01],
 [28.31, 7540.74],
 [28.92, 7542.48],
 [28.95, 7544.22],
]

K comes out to 0.6 angstrom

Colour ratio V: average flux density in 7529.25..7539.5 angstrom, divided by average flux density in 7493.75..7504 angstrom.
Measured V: 1.02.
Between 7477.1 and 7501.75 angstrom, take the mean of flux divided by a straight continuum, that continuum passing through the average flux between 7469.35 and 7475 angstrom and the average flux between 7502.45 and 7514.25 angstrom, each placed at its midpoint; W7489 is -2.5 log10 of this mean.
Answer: 0.03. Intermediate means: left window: 29.3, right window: 27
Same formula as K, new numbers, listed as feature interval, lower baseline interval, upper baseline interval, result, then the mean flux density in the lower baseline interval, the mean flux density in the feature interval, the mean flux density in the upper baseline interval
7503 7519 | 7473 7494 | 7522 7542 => 0.5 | 27.7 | 27.1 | 28.1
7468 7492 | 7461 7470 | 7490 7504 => -0.2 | 28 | 28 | 27.5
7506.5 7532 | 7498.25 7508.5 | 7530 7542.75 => 0.4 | 27.7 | 27.5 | 28.1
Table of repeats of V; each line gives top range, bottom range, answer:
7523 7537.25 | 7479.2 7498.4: 1.03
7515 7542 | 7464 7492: 1.00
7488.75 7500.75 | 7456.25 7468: 0.97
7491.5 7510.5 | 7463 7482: 0.97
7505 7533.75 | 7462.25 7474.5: 0.97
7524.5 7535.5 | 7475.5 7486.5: 1.02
